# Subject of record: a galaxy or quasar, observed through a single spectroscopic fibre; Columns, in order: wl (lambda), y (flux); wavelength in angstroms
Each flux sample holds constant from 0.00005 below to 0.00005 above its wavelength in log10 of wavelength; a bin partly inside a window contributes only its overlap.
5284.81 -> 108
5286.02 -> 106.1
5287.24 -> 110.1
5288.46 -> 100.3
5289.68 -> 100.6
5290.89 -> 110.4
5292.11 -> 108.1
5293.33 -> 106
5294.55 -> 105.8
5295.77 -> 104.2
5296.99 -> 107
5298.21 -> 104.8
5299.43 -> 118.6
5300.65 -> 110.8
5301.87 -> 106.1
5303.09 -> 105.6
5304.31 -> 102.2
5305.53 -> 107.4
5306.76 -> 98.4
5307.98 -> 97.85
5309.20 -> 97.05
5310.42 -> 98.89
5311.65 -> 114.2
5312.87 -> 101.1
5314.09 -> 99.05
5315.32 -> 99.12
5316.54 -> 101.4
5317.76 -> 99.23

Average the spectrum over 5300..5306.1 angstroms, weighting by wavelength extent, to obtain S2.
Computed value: 107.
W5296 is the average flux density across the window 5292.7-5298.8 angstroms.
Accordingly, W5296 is 106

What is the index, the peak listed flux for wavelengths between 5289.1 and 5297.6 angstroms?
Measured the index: 110.4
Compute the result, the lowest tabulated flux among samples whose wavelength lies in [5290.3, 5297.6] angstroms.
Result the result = 104.2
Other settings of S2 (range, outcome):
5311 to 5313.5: 107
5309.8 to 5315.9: 102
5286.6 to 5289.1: 105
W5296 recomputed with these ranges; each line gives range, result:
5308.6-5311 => 98.1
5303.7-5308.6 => 101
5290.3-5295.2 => 107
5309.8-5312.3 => 106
